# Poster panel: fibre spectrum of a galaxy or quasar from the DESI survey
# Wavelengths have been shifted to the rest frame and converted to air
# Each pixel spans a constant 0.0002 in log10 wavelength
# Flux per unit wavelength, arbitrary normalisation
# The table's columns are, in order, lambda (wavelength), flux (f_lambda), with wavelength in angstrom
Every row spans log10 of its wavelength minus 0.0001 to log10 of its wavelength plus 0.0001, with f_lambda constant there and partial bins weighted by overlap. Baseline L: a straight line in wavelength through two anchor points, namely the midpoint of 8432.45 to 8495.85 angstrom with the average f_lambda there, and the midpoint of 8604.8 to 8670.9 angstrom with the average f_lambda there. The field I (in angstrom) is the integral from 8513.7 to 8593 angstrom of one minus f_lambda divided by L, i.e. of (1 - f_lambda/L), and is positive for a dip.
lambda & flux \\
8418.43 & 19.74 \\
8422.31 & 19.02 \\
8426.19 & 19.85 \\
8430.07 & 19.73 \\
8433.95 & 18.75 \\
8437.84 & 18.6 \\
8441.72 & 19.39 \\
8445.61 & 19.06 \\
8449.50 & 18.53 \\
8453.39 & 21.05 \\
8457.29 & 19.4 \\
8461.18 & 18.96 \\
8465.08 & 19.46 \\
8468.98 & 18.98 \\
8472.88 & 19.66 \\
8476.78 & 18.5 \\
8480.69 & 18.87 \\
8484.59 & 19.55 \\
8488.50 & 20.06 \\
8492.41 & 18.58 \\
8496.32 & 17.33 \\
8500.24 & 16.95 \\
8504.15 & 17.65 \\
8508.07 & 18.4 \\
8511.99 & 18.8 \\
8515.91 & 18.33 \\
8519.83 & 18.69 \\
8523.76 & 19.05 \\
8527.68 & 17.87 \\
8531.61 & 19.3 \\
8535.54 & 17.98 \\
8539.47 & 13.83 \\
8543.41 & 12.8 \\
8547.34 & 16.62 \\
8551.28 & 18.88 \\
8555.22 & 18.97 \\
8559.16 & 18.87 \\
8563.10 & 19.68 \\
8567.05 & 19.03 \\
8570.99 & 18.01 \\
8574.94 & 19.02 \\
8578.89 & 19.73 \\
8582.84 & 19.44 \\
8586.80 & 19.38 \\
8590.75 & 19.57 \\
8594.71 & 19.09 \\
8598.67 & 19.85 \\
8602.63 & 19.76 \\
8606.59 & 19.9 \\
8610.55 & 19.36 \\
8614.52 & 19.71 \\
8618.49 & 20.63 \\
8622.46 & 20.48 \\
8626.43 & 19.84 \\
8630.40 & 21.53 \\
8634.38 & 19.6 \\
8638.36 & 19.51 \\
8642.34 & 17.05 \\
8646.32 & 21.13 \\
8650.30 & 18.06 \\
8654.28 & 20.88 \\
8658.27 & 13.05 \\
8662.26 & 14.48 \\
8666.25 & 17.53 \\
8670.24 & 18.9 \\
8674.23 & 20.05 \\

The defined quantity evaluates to 3.3 angstrom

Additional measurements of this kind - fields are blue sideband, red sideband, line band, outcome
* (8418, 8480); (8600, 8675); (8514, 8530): 0.6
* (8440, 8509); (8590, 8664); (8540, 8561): 2.3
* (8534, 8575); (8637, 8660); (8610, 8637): -3.1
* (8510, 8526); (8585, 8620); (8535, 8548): 2.8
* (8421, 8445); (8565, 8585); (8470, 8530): 1.8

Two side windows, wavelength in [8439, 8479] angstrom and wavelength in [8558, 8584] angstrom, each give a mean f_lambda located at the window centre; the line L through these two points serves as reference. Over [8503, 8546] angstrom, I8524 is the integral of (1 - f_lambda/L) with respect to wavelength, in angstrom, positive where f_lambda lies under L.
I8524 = 3.8 angstrom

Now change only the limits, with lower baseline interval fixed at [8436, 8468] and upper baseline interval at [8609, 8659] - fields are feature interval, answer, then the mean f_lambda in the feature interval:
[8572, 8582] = 0.1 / 19.2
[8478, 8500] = 0.7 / 18.7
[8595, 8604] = -0.1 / 19.7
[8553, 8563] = 0.2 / 19.1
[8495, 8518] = 1.7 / 17.9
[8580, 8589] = 0.0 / 19.4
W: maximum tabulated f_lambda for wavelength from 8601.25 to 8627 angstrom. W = 20.63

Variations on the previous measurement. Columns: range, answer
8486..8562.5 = 20.06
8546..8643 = 21.53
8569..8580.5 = 19.73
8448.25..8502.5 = 21.05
